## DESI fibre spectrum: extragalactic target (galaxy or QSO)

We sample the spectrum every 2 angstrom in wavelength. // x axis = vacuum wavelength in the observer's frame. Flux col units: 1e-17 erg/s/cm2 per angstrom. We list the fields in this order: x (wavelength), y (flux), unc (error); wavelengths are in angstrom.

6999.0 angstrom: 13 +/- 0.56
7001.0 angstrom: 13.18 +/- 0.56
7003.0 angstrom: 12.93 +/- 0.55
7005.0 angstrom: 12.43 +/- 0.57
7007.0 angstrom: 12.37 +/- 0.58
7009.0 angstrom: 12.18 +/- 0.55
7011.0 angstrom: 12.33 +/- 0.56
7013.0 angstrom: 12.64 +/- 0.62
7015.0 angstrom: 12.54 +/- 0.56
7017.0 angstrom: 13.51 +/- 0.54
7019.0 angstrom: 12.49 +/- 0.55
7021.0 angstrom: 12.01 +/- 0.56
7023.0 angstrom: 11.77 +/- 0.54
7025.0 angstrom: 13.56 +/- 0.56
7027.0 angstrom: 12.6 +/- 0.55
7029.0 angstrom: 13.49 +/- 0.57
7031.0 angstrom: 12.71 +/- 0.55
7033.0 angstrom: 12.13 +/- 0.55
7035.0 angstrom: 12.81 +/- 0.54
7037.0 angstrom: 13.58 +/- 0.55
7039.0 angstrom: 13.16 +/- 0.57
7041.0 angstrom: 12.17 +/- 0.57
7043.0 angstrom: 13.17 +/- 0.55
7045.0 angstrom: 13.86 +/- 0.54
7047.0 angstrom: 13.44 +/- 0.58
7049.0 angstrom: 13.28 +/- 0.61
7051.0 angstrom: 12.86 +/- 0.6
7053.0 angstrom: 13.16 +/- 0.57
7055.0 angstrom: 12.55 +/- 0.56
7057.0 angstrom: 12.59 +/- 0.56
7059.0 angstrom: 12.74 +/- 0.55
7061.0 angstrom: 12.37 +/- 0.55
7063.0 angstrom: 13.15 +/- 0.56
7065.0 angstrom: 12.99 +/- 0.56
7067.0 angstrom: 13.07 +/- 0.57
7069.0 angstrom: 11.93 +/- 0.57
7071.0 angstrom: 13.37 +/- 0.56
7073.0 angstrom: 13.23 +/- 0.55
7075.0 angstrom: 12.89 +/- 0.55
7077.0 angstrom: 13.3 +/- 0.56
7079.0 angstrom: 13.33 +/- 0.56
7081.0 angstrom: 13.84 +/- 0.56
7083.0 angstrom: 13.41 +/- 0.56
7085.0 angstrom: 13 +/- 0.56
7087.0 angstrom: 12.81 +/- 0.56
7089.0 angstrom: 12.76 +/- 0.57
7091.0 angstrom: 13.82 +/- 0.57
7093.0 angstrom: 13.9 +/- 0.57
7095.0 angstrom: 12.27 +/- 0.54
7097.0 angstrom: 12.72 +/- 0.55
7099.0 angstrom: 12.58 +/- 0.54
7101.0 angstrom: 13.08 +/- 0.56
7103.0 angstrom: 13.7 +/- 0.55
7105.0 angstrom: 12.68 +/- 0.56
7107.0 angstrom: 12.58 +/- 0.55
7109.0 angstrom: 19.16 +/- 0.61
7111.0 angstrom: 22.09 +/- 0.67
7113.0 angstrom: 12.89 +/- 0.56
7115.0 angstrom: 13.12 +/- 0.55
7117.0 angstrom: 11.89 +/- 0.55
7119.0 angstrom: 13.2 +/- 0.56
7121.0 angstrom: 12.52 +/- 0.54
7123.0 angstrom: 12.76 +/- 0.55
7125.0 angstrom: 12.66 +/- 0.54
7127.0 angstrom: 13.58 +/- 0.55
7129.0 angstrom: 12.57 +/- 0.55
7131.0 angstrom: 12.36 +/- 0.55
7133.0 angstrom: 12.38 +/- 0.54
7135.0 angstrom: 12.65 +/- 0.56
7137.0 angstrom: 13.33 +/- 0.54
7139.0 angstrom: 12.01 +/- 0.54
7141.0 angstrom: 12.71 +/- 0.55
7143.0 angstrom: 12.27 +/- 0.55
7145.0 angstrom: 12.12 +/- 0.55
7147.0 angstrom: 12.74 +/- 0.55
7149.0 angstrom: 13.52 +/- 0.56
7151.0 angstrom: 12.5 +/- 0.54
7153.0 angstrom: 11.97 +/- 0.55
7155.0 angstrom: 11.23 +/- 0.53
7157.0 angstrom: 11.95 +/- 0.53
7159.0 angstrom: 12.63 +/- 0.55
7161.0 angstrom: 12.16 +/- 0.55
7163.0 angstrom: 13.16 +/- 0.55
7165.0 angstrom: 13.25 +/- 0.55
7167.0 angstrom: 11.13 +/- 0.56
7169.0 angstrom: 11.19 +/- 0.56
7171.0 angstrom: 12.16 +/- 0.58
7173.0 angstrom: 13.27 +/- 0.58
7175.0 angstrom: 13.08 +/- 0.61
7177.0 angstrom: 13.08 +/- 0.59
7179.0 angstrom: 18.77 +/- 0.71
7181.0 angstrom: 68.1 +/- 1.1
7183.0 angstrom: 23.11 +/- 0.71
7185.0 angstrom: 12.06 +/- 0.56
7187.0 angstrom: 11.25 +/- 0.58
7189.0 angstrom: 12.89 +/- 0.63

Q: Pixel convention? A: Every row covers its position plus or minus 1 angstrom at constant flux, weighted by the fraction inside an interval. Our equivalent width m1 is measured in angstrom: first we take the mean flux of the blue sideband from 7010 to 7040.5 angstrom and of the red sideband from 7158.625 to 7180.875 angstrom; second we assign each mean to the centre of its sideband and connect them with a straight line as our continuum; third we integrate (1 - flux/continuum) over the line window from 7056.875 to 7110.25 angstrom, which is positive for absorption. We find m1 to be 1.9 angstrom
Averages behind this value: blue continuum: 12.7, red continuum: 15.3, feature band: 13.3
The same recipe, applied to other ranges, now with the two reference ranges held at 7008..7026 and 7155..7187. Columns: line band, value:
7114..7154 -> 8.1 angstrom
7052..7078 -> 1.9 angstrom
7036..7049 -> 0.0 angstrom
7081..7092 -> 1.0 angstrom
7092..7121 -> 2.2 angstrom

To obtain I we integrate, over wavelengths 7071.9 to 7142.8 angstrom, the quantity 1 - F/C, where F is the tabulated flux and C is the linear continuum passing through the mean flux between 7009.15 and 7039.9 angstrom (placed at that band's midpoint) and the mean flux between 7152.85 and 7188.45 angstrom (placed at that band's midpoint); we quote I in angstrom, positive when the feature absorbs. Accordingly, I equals 6.81 angstrom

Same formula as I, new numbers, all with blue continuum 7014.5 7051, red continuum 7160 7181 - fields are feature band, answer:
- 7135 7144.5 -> 1.60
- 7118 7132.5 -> 1.98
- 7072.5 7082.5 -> 0.36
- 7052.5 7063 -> 0.56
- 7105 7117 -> -0.69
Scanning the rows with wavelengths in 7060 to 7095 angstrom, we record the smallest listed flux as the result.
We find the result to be 11.93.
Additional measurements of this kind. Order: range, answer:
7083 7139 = 11.89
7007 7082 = 11.77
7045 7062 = 12.37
